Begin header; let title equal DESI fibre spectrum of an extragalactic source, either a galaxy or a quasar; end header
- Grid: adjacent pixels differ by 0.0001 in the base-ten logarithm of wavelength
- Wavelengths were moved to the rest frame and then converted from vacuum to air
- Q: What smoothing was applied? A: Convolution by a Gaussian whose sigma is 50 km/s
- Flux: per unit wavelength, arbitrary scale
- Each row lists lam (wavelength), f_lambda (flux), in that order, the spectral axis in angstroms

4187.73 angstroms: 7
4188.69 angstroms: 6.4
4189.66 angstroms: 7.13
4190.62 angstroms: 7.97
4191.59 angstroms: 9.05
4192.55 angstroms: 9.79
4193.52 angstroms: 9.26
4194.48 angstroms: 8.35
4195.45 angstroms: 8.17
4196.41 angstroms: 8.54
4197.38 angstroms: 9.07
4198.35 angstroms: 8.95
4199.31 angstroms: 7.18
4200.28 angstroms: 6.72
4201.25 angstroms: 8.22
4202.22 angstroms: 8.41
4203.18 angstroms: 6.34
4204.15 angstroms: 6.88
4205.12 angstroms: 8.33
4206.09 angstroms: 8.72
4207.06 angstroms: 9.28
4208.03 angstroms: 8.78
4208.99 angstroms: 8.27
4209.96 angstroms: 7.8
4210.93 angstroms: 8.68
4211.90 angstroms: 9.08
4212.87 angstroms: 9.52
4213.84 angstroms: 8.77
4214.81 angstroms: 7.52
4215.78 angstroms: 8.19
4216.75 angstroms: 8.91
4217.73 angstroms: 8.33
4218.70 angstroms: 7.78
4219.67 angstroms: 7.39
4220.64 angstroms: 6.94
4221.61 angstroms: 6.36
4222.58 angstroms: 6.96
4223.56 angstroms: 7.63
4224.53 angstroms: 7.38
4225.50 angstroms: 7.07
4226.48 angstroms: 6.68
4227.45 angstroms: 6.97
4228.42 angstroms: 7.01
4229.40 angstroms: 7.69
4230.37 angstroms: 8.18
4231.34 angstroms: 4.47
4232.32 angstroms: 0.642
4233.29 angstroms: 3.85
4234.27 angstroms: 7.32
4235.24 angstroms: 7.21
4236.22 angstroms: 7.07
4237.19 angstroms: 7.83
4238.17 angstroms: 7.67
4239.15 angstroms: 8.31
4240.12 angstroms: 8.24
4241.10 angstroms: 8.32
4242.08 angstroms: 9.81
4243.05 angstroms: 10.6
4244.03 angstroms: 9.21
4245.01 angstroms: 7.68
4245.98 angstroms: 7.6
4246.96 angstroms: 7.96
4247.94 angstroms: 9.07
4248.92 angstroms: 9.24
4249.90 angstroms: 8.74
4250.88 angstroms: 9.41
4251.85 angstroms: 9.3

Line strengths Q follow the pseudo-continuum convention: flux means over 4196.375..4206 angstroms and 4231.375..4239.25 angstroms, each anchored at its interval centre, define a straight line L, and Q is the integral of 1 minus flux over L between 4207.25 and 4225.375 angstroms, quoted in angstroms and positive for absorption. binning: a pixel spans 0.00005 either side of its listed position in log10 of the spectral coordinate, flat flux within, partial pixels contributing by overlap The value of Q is -2.46 angstroms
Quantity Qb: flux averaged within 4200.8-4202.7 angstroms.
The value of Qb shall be 8.32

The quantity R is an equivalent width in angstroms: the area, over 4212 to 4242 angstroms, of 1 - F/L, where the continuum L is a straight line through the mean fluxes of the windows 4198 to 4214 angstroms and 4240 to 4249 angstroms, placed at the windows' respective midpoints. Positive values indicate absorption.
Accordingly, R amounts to 4.4 angstroms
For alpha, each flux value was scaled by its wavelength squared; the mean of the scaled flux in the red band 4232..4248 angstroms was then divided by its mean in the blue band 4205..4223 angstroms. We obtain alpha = 0.9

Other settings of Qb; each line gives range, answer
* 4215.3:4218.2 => 8.45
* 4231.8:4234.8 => 3.99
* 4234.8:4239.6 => 7.6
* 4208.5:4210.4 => 8.08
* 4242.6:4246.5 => 8.75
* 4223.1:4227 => 7.19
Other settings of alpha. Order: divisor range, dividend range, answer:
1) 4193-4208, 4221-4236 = 0.79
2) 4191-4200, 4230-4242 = 0.79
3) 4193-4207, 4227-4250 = 0.94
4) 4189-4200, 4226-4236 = 0.73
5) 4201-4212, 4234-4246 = 1.02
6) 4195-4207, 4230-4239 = 0.77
